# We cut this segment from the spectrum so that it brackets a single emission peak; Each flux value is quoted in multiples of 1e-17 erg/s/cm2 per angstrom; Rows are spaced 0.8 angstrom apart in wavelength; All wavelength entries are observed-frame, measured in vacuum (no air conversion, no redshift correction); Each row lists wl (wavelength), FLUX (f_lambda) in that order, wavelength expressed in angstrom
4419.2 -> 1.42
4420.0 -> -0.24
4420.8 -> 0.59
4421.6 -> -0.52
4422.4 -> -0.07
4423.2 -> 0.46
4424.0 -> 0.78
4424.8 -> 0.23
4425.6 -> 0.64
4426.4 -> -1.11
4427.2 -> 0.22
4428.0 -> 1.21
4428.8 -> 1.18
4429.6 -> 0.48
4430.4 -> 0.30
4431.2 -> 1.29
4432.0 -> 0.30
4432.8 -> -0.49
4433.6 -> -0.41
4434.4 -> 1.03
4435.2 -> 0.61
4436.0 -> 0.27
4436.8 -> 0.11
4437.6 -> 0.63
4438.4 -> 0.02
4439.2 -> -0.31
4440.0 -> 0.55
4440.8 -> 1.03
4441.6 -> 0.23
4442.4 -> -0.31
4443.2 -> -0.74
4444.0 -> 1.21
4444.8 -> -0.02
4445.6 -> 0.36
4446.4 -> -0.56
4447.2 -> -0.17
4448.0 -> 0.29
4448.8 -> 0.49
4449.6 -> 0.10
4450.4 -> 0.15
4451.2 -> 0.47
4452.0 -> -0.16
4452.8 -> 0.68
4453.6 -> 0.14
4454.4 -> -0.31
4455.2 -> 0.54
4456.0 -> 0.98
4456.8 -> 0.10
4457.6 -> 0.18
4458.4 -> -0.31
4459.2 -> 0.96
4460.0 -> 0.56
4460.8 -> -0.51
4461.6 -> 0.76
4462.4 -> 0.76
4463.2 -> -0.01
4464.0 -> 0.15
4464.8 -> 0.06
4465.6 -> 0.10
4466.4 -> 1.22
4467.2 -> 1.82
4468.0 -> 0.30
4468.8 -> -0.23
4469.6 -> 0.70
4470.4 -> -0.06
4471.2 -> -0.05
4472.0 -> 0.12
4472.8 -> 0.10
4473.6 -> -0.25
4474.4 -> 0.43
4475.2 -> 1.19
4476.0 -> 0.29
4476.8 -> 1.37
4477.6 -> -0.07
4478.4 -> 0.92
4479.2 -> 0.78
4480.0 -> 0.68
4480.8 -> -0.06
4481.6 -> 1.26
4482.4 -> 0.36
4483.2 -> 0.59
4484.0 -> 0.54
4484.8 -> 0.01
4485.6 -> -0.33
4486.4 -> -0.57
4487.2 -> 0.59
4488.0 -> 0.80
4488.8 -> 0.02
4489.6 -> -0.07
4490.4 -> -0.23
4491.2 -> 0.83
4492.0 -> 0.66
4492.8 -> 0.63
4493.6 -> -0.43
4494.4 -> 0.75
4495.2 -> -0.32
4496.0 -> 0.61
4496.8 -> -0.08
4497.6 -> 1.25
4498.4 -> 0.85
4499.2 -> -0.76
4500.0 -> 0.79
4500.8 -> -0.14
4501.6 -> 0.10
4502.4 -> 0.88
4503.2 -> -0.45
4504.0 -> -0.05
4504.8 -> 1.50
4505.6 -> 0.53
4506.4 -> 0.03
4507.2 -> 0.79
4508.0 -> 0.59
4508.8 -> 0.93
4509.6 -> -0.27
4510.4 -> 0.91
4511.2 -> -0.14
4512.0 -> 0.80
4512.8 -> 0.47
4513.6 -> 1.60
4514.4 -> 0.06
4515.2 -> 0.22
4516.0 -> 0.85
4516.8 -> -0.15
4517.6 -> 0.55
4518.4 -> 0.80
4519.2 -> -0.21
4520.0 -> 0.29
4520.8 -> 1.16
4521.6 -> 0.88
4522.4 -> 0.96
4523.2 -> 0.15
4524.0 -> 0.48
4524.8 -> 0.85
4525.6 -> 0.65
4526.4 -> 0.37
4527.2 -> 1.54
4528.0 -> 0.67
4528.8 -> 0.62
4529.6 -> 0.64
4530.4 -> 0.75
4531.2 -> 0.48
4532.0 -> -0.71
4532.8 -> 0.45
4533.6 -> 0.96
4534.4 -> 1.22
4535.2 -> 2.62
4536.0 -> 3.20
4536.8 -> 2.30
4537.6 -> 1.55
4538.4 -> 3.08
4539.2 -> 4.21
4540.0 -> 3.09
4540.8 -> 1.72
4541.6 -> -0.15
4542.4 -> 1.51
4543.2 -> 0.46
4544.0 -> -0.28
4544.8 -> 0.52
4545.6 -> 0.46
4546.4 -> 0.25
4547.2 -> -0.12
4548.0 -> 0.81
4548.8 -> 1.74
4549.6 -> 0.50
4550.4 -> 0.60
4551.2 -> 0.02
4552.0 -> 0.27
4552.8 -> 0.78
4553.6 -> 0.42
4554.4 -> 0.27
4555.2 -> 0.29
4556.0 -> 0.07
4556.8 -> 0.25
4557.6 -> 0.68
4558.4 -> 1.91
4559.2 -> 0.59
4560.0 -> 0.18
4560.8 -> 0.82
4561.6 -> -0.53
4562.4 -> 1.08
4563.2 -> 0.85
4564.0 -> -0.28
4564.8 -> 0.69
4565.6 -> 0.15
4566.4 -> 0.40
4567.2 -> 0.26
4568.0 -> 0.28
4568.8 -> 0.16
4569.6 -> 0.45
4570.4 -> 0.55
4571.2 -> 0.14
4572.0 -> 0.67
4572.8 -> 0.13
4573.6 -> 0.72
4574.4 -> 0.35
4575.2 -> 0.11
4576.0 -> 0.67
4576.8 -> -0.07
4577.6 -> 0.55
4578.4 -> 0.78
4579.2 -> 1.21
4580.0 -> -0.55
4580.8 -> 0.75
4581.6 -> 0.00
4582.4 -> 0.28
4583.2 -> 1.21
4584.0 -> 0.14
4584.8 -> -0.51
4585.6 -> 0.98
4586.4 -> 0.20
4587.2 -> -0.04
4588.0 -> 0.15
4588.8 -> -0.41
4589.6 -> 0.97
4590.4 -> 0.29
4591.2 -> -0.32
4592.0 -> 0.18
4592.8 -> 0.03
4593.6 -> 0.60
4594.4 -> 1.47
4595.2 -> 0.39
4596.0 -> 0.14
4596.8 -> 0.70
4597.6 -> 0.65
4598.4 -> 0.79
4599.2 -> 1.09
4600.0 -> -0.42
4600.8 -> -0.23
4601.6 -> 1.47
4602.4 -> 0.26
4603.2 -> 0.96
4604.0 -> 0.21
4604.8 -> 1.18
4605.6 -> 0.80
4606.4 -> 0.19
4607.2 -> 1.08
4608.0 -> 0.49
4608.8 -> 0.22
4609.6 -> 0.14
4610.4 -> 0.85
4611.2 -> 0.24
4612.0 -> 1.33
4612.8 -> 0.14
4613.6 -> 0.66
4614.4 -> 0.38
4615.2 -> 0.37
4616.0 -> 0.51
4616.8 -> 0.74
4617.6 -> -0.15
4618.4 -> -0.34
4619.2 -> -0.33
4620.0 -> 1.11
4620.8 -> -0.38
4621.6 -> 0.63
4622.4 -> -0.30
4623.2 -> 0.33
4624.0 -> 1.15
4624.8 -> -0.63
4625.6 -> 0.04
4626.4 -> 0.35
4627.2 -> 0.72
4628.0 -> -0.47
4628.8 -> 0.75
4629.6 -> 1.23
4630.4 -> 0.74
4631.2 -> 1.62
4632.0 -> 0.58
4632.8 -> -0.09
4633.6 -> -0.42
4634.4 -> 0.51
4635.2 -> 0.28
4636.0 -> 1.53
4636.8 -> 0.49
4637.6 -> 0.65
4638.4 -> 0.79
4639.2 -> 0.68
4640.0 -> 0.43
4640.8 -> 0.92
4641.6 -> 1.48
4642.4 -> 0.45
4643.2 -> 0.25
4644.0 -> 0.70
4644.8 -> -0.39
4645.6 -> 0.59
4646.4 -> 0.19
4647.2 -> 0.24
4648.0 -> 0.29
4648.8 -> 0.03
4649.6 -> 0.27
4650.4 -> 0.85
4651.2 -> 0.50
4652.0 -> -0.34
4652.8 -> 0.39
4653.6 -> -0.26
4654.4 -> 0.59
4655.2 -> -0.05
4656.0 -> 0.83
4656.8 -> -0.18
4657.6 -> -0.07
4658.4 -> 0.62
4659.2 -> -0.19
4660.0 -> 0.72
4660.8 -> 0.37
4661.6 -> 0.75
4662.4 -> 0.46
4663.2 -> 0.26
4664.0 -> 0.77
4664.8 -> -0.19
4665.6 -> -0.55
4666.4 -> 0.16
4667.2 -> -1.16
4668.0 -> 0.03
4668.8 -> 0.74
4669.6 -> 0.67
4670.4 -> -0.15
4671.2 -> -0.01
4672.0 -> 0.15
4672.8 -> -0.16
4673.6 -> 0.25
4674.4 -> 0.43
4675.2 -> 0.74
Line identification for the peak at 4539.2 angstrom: [O II] 3727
